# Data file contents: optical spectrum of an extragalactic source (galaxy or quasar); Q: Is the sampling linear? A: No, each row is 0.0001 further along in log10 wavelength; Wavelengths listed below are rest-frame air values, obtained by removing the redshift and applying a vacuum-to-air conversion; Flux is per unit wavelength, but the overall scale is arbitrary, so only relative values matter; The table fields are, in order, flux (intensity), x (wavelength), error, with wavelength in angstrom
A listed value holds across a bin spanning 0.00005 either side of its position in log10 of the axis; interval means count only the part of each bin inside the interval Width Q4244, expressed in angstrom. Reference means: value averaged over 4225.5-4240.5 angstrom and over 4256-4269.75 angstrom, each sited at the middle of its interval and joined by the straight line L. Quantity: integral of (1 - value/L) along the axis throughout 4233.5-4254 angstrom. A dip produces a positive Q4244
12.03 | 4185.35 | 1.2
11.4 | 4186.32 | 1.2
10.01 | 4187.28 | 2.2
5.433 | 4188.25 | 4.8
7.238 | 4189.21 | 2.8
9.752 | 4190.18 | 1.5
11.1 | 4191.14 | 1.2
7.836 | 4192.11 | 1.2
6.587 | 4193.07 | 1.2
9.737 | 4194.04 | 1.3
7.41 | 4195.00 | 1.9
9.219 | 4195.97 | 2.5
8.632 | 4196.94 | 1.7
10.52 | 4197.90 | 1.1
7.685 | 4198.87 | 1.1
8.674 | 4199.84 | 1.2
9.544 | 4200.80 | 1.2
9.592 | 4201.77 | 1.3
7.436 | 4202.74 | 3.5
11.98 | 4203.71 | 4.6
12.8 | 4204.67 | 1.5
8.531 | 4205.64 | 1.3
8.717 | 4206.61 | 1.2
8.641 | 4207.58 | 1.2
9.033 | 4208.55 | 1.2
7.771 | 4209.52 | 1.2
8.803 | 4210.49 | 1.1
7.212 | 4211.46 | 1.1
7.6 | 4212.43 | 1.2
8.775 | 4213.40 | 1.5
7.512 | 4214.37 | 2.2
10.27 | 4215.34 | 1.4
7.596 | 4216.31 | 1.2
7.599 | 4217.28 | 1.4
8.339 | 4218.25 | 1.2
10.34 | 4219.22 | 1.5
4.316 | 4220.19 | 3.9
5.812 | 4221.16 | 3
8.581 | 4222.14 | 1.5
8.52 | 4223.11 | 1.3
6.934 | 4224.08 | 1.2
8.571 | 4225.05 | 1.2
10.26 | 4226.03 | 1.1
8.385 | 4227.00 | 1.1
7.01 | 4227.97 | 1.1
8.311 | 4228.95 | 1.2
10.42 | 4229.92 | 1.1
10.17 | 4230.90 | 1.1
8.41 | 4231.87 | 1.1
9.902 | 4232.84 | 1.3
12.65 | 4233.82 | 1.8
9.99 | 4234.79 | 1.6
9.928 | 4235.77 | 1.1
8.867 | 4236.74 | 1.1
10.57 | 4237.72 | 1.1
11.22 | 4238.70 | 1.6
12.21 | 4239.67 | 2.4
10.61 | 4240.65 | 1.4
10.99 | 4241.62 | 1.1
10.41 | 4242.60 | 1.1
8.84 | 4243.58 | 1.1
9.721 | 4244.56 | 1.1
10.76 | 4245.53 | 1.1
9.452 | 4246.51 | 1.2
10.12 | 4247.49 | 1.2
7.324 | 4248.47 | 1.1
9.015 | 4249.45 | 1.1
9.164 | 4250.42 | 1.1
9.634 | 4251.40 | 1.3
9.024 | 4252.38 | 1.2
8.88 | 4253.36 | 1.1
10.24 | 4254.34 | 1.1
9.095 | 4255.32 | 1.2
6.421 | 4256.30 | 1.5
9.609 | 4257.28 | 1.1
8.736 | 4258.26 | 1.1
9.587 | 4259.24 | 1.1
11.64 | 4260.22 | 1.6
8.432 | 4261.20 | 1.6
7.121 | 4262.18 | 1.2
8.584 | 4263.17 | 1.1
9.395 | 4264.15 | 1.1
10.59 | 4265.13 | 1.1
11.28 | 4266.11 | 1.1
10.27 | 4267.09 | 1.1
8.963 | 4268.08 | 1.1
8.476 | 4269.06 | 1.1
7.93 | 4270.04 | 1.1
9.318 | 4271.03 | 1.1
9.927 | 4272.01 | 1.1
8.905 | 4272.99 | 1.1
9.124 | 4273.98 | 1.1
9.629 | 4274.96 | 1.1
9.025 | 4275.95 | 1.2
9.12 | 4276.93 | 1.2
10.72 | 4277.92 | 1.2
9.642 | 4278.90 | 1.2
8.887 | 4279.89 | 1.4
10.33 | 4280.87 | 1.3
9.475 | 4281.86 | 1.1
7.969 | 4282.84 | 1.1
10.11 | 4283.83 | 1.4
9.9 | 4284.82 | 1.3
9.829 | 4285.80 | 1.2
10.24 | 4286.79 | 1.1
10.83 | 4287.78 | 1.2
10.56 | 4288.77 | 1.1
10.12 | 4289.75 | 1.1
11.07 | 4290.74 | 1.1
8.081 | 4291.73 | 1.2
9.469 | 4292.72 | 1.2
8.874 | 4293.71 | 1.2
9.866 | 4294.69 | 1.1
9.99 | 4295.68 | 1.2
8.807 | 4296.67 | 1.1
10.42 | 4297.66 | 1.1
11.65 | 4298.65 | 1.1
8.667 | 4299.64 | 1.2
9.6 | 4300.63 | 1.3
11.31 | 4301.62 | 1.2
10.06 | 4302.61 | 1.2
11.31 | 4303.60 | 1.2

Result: -0.6 angstrom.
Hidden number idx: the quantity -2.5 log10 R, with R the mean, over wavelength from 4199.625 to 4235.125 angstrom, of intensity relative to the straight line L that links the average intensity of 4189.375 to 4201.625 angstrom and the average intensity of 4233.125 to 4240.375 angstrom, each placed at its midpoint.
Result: 0.12 mag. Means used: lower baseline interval 8.87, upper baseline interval 10.7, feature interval 8.78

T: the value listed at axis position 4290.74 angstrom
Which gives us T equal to 11.07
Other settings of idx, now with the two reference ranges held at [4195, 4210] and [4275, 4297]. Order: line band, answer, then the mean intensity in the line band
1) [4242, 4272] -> 0.03 mag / 9.28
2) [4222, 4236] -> 0.02 mag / 9.21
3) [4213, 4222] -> 0.18 mag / 7.86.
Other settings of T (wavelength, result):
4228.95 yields 8.311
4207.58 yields 8.641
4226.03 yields 10.26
